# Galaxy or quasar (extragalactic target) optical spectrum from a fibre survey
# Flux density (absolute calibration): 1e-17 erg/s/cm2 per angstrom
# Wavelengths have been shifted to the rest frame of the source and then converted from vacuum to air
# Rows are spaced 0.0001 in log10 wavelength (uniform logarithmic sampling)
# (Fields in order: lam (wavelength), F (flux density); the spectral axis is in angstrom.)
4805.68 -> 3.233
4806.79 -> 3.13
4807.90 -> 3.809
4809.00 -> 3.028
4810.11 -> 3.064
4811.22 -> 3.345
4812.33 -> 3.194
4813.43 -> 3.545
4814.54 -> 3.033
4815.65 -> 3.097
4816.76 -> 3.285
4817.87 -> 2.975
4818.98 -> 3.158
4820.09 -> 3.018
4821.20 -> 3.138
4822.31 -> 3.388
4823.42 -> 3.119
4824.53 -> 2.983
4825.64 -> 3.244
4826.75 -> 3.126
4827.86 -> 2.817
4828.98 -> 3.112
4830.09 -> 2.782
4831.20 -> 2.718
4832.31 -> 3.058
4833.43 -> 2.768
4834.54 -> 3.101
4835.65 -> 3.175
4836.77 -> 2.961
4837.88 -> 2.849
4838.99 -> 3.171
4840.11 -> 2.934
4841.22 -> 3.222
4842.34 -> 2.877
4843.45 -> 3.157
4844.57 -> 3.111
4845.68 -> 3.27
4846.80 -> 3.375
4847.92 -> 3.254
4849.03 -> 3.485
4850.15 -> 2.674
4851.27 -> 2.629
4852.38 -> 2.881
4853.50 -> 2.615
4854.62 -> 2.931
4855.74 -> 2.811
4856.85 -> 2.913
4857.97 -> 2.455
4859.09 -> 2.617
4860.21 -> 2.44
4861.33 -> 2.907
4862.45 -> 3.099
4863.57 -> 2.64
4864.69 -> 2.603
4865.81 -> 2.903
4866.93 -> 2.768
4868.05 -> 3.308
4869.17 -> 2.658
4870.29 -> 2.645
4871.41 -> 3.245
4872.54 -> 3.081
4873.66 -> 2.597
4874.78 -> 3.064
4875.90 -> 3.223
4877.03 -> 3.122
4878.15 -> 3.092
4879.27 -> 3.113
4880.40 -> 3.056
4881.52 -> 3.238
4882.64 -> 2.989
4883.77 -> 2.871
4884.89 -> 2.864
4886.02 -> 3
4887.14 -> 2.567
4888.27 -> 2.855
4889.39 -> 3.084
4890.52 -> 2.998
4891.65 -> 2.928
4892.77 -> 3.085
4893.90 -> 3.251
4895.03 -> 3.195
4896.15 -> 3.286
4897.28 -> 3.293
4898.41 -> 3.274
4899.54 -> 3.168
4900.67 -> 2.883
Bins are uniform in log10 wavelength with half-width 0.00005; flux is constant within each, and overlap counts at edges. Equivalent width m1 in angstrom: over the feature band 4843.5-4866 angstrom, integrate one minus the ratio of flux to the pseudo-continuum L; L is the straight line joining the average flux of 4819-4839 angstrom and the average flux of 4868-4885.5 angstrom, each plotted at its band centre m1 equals 1.0 angstrom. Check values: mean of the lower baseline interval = 3.03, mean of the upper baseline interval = 3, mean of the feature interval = 2.89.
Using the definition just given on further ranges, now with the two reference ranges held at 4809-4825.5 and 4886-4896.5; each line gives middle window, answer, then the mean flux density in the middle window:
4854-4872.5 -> 1.6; 2.82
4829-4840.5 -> 0.6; 2.96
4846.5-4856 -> 0.4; 2.95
